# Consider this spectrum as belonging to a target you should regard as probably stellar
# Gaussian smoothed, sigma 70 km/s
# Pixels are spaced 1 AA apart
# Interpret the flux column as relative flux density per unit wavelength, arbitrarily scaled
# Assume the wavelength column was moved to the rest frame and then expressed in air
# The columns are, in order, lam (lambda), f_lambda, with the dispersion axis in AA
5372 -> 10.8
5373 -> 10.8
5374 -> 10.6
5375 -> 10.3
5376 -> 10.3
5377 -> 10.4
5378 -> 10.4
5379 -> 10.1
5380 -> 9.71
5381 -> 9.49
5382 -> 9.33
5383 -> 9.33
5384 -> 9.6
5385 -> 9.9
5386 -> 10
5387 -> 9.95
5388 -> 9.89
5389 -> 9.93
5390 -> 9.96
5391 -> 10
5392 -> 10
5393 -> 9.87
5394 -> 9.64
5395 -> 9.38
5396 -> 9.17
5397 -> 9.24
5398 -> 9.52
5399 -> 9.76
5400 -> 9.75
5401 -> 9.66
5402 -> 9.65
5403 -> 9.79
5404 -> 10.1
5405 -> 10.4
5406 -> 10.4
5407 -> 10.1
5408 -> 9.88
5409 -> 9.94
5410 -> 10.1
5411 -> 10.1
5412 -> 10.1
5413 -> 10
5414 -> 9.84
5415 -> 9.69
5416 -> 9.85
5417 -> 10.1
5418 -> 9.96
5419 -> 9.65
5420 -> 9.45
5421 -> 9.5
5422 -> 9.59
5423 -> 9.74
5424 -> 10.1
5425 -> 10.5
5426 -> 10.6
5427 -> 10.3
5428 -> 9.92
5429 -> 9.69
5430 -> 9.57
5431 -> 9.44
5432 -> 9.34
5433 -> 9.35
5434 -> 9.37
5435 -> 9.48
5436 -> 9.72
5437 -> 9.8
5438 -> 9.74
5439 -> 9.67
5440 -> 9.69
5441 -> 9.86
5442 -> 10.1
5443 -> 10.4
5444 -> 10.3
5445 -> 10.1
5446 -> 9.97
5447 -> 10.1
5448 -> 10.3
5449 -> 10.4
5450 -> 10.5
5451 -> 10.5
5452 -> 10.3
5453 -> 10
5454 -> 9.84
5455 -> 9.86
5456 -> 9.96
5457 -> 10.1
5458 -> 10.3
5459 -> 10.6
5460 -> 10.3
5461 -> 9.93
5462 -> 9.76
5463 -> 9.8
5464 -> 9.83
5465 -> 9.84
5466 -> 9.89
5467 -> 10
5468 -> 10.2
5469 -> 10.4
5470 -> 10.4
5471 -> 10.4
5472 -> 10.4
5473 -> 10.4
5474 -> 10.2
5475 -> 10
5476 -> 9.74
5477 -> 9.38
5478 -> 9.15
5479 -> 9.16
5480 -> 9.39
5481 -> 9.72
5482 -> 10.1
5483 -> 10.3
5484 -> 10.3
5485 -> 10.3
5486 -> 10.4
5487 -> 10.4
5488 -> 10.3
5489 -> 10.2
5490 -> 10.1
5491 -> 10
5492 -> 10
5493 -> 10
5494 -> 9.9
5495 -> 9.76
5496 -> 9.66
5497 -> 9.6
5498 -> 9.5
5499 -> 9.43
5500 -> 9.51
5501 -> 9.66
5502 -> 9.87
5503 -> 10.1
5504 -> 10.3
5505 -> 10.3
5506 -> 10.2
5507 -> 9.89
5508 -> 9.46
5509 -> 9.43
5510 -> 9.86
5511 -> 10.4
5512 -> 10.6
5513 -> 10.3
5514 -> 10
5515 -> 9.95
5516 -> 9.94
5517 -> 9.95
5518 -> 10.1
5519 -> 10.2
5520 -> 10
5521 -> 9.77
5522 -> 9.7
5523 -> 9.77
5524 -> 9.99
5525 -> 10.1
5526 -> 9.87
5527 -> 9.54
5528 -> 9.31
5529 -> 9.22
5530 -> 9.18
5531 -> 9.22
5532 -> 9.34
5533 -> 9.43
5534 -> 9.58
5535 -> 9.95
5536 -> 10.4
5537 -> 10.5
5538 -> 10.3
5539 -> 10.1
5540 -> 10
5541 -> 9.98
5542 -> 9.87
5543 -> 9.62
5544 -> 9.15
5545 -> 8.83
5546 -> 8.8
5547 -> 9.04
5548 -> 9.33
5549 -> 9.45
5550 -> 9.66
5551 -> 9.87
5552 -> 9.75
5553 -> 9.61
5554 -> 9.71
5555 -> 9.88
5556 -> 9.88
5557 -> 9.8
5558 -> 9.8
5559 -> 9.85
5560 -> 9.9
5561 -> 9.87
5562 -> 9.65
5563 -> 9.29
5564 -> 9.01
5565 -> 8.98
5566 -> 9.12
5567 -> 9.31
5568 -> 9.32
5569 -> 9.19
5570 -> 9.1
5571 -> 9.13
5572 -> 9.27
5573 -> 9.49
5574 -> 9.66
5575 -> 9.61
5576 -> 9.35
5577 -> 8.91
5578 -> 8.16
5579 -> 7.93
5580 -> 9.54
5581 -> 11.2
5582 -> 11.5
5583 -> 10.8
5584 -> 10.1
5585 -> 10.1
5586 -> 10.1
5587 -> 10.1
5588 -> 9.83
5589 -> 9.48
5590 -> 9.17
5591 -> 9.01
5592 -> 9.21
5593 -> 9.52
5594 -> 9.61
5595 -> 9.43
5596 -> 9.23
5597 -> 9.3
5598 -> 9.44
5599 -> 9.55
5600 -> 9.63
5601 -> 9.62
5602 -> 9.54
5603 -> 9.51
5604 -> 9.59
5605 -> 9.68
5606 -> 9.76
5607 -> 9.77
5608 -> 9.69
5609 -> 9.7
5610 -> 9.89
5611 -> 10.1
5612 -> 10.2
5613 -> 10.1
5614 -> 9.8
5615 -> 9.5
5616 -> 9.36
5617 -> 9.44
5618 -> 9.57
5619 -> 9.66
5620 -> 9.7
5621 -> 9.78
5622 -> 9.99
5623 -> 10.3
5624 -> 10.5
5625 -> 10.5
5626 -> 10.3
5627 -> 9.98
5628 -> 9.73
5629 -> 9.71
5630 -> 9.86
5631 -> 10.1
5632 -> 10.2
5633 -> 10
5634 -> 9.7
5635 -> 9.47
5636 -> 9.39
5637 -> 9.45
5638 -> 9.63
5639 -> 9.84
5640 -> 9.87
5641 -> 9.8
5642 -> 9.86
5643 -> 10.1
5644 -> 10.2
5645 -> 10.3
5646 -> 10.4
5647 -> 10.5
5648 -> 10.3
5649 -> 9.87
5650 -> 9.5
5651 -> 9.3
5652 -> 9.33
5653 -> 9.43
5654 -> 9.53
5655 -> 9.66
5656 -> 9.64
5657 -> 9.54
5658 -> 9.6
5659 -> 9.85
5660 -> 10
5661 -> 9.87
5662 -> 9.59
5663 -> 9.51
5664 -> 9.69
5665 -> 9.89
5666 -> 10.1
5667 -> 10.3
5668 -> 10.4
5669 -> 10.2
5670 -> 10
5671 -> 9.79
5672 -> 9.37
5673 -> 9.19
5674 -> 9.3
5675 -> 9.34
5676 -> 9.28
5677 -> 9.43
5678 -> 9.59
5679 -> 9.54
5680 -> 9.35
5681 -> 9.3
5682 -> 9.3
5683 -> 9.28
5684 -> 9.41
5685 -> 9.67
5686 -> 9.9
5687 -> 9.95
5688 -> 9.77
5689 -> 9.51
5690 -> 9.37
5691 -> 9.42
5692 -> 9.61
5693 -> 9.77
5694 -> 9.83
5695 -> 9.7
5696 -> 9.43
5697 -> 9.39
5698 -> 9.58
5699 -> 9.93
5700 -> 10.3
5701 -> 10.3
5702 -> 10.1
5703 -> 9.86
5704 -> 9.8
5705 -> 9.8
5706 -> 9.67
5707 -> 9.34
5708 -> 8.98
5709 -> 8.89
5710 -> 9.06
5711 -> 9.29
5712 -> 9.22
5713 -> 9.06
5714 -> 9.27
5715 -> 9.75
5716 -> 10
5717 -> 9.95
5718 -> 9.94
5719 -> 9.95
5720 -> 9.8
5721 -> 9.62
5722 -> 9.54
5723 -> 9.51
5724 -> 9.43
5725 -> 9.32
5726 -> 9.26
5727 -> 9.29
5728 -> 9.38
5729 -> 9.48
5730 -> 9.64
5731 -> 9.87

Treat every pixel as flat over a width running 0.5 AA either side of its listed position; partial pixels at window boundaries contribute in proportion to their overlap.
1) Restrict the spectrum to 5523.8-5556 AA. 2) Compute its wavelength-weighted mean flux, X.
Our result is 9.64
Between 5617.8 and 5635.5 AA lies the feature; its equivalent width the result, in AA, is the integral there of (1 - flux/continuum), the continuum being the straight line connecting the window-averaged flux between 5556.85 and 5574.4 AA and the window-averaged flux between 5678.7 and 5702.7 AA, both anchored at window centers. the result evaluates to -0.8 AA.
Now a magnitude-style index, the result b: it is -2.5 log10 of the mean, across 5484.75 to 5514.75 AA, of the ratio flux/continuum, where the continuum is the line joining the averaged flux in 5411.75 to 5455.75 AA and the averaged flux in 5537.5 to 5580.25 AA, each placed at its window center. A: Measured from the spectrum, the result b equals -0.035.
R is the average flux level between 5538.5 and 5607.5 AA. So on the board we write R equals 9.56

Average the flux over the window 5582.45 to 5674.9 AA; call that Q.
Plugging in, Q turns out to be 9.78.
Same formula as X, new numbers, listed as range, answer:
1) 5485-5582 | 9.71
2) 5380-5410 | 9.78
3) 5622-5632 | 10.1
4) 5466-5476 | 10.2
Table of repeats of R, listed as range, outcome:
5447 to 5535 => 9.95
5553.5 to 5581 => 9.39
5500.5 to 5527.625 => 9.97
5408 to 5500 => 9.95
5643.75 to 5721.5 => 9.67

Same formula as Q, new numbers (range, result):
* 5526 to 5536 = 9.49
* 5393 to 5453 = 9.88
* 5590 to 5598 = 9.33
